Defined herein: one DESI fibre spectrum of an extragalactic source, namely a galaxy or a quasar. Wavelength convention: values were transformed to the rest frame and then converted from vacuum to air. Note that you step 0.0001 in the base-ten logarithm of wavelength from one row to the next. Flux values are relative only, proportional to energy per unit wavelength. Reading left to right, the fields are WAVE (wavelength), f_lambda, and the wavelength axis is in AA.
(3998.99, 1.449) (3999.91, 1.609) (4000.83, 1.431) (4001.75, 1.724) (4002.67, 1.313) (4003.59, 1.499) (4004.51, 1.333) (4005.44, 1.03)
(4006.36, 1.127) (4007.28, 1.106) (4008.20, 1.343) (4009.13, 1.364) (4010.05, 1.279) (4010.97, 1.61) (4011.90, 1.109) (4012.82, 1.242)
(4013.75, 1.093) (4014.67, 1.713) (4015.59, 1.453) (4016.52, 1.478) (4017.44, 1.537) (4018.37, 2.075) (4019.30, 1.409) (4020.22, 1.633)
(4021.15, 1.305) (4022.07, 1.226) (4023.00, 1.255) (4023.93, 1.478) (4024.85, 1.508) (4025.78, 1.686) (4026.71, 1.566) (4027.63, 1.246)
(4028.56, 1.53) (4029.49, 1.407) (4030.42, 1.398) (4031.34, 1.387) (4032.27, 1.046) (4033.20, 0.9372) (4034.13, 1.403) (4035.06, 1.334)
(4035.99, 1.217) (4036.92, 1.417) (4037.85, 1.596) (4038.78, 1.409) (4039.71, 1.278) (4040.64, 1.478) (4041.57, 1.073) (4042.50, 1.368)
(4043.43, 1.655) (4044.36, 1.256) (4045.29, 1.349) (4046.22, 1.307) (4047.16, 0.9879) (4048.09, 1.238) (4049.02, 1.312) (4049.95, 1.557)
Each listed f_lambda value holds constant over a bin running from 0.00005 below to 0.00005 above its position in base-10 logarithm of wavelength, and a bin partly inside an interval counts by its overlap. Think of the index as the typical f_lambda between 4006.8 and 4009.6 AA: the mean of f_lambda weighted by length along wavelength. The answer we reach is 1.27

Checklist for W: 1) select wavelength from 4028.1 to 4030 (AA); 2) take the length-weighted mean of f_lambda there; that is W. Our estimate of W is 1.46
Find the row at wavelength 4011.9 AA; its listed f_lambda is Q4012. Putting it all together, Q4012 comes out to 1.109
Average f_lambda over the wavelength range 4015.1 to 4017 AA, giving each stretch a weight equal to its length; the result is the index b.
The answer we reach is 1.47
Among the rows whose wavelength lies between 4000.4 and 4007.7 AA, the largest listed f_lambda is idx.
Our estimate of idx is 1.724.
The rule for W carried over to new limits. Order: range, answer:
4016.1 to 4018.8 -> 1.7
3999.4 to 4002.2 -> 1.59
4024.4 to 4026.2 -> 1.59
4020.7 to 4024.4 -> 1.32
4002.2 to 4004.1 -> 1.41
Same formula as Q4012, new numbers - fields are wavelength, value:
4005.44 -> 1.03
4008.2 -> 1.343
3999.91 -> 1.609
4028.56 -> 1.53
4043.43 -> 1.655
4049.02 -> 1.312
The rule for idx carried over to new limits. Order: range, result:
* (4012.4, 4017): 1.713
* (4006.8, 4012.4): 1.61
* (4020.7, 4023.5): 1.305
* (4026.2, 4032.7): 1.566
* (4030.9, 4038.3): 1.596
